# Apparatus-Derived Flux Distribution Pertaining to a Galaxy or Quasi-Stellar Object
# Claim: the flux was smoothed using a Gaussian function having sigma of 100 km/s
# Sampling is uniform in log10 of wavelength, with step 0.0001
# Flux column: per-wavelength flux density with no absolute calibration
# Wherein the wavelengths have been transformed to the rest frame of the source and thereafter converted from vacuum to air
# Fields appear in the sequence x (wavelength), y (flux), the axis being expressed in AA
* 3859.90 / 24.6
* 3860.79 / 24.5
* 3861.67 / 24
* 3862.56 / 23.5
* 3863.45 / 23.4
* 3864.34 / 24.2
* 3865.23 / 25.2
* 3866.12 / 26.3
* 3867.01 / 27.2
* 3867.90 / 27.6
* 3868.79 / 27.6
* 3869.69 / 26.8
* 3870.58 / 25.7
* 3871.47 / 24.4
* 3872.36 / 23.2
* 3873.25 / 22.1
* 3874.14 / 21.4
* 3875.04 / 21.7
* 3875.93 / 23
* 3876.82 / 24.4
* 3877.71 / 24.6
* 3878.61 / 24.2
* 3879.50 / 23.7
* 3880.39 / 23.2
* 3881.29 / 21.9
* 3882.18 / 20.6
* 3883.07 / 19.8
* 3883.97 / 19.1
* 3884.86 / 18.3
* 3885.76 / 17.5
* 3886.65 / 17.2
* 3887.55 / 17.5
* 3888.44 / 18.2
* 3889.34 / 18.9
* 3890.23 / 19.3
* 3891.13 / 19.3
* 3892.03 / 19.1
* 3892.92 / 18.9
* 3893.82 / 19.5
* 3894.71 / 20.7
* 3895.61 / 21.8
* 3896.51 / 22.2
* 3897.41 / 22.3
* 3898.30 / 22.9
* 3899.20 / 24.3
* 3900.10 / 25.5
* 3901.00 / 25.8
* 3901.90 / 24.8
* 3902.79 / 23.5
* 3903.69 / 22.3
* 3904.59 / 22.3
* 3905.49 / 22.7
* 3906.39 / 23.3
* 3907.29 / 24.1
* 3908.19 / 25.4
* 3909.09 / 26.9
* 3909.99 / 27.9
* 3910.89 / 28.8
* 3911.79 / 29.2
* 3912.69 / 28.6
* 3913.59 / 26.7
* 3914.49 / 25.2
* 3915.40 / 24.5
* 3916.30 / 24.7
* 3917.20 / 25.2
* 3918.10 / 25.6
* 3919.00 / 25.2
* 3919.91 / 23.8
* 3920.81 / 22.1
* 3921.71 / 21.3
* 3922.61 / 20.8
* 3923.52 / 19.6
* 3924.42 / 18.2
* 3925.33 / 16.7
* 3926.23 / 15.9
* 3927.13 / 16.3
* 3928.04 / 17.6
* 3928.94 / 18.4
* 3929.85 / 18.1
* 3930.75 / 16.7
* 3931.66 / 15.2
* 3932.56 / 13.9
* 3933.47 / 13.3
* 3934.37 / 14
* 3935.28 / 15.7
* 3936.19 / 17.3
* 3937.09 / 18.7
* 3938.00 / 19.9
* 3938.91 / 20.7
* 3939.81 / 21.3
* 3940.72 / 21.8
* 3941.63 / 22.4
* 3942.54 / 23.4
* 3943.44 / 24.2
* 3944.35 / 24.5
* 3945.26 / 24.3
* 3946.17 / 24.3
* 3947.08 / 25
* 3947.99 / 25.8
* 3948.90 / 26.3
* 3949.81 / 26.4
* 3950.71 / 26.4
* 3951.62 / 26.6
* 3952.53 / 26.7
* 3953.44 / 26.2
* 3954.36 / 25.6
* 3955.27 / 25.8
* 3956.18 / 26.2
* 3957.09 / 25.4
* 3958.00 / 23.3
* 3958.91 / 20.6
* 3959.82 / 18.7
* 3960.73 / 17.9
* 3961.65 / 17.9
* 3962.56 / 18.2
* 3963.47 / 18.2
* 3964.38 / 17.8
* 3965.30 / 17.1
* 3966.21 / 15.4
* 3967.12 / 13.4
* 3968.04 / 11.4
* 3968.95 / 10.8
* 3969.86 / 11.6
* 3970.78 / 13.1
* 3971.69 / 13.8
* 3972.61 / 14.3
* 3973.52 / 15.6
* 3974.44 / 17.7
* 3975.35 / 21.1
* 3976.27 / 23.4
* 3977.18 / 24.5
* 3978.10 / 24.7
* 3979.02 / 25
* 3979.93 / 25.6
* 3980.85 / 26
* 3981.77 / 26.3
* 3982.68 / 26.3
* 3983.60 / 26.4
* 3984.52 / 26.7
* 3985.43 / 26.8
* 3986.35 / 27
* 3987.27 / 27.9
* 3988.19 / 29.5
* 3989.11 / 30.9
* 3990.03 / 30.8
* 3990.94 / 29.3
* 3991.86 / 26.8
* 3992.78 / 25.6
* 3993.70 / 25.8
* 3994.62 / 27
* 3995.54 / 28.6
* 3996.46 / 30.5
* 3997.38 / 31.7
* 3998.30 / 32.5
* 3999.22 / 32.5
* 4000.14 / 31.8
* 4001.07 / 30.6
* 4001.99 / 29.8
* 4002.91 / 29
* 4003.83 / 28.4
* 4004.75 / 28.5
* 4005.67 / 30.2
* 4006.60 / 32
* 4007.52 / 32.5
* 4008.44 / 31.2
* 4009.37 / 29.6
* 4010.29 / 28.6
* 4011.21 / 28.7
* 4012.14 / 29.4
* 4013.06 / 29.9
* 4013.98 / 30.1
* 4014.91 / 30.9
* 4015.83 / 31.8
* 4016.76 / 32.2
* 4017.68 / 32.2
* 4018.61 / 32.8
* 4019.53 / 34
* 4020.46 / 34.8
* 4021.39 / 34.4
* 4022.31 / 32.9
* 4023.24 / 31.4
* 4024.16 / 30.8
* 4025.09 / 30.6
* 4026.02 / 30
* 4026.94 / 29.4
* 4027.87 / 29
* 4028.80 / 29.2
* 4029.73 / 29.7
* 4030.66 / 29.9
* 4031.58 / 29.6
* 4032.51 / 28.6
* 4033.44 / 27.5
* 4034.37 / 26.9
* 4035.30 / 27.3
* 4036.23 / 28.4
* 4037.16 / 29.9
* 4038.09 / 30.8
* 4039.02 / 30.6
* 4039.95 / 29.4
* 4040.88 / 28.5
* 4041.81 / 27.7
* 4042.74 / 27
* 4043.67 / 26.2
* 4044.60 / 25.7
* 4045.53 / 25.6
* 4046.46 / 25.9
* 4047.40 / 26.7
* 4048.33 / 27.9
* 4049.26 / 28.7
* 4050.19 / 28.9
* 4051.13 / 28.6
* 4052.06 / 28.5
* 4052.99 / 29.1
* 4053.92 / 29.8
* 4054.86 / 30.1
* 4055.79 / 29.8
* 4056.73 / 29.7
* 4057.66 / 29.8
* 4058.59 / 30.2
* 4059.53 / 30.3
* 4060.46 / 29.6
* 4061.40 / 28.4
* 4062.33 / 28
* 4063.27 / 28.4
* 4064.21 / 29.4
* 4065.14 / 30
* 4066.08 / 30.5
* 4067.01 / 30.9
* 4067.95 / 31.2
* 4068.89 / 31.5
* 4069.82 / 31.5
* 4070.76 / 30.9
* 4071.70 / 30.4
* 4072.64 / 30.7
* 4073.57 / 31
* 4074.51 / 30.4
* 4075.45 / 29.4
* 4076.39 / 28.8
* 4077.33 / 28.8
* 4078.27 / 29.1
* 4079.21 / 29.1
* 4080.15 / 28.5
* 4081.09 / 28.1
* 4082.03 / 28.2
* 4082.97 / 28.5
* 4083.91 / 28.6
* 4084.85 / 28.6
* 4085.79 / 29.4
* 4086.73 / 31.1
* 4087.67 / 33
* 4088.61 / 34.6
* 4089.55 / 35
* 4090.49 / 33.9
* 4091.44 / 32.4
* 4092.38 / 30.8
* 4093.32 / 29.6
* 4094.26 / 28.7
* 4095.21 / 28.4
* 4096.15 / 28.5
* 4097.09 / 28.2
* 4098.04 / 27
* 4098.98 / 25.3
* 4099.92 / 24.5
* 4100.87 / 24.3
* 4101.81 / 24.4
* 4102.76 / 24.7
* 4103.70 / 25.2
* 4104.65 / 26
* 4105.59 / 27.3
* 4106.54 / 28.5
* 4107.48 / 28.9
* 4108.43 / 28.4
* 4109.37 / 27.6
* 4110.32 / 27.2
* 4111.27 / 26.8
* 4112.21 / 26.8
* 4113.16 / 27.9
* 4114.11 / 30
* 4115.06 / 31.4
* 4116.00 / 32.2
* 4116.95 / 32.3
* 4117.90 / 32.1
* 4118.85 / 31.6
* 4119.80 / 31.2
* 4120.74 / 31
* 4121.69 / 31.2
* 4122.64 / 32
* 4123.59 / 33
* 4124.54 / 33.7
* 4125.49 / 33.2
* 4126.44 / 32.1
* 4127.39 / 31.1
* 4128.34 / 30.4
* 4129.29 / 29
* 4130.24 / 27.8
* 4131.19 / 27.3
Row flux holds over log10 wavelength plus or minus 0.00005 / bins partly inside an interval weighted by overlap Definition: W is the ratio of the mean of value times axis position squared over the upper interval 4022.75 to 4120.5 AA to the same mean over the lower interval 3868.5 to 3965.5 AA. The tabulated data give 1.43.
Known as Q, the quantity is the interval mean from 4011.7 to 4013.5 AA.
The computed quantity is 29.7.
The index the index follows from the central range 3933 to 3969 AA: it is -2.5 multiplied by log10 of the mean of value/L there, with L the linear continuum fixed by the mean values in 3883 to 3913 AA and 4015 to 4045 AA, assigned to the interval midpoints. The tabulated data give 0.20 mag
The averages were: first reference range 22.3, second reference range 30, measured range 21.1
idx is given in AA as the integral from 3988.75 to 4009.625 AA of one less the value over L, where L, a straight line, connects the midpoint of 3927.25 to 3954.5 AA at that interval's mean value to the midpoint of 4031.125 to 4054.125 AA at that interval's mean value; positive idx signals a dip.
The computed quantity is -3.82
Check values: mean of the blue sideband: 21.2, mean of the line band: 29.8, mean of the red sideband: 28.1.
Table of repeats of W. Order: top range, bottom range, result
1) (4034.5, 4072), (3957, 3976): 1.81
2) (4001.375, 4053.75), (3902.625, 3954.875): 1.39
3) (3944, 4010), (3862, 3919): 1.10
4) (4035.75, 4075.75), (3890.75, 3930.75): 1.39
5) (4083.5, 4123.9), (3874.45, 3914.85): 1.44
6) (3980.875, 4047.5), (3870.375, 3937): 1.45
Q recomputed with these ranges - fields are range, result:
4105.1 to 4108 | 28.2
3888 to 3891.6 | 18.9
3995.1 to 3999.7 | 31.2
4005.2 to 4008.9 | 31.5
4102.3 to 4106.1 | 25.8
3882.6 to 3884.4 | 19.5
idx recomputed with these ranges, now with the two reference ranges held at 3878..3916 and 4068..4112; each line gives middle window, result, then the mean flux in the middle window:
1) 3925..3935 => 3.2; 16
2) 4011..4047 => -3.8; 29.7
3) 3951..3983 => 5.8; 20.4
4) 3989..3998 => -1.0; 28.7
